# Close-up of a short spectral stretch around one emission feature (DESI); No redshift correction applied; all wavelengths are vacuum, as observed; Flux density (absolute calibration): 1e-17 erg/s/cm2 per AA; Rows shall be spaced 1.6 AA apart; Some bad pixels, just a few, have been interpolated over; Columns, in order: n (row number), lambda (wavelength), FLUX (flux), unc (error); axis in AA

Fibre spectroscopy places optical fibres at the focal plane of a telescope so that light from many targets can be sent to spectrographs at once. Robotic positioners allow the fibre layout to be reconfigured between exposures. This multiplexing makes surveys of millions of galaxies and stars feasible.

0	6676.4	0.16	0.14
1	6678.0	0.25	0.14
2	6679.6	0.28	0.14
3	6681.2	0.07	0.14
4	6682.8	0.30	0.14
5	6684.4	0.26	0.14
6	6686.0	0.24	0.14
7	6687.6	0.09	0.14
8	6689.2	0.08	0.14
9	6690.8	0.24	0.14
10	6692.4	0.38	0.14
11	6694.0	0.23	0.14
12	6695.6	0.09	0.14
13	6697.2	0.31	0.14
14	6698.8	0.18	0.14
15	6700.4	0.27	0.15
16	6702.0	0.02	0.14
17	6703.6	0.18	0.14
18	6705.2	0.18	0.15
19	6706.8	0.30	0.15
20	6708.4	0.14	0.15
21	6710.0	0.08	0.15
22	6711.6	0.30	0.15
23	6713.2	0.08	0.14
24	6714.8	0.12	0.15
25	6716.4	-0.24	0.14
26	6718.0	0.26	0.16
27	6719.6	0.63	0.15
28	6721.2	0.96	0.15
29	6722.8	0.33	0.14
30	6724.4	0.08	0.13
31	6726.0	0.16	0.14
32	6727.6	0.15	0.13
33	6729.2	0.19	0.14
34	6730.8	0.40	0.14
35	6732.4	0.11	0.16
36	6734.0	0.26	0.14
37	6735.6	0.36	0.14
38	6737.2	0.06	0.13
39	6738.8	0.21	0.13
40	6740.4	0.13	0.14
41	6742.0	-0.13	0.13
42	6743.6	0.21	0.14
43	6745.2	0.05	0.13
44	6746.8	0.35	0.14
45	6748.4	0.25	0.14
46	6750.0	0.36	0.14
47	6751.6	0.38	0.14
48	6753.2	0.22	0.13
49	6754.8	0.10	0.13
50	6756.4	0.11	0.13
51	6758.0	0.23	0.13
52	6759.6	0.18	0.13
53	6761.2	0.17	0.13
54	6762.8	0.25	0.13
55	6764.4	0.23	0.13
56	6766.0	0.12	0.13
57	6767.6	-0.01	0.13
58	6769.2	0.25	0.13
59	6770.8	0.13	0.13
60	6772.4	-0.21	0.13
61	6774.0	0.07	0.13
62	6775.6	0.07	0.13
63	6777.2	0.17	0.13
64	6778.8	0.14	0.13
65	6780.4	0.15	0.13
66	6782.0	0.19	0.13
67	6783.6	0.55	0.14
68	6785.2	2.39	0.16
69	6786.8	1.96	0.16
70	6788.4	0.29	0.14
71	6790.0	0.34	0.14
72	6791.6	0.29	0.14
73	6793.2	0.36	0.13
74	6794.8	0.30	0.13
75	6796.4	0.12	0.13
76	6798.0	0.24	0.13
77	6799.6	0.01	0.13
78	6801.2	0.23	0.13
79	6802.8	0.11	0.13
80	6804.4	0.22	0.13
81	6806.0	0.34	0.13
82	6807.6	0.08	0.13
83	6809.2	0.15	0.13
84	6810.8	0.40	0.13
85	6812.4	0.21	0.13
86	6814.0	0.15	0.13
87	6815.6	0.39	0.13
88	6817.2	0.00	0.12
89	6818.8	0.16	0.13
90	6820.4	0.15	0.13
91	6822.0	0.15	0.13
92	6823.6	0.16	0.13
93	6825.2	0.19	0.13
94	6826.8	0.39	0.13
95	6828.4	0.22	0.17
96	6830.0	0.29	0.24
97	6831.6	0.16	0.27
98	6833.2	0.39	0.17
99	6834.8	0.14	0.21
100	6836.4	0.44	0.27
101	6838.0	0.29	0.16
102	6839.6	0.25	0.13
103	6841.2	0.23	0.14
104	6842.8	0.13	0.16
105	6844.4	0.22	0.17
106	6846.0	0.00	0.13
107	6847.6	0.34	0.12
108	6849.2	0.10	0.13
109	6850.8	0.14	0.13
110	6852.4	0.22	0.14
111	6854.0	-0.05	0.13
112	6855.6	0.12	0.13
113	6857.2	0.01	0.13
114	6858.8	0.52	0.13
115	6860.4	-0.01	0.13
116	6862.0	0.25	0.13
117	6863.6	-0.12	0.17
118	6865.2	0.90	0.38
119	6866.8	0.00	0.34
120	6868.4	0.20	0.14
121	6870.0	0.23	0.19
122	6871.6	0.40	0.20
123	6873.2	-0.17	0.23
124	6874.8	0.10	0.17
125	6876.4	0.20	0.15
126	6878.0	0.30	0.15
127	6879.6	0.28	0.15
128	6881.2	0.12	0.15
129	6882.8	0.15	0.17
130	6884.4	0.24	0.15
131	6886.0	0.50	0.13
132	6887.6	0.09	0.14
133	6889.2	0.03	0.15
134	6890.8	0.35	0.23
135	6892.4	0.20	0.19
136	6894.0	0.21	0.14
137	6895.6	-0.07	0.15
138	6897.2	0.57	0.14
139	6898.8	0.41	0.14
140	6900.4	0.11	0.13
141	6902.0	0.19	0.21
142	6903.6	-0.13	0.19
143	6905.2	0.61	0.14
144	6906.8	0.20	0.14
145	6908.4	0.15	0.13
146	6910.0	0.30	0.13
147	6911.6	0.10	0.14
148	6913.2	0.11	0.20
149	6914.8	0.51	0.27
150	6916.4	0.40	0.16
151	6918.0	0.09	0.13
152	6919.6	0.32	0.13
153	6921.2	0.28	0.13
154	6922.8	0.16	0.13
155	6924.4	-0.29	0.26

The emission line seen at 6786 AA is [O III] 5007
